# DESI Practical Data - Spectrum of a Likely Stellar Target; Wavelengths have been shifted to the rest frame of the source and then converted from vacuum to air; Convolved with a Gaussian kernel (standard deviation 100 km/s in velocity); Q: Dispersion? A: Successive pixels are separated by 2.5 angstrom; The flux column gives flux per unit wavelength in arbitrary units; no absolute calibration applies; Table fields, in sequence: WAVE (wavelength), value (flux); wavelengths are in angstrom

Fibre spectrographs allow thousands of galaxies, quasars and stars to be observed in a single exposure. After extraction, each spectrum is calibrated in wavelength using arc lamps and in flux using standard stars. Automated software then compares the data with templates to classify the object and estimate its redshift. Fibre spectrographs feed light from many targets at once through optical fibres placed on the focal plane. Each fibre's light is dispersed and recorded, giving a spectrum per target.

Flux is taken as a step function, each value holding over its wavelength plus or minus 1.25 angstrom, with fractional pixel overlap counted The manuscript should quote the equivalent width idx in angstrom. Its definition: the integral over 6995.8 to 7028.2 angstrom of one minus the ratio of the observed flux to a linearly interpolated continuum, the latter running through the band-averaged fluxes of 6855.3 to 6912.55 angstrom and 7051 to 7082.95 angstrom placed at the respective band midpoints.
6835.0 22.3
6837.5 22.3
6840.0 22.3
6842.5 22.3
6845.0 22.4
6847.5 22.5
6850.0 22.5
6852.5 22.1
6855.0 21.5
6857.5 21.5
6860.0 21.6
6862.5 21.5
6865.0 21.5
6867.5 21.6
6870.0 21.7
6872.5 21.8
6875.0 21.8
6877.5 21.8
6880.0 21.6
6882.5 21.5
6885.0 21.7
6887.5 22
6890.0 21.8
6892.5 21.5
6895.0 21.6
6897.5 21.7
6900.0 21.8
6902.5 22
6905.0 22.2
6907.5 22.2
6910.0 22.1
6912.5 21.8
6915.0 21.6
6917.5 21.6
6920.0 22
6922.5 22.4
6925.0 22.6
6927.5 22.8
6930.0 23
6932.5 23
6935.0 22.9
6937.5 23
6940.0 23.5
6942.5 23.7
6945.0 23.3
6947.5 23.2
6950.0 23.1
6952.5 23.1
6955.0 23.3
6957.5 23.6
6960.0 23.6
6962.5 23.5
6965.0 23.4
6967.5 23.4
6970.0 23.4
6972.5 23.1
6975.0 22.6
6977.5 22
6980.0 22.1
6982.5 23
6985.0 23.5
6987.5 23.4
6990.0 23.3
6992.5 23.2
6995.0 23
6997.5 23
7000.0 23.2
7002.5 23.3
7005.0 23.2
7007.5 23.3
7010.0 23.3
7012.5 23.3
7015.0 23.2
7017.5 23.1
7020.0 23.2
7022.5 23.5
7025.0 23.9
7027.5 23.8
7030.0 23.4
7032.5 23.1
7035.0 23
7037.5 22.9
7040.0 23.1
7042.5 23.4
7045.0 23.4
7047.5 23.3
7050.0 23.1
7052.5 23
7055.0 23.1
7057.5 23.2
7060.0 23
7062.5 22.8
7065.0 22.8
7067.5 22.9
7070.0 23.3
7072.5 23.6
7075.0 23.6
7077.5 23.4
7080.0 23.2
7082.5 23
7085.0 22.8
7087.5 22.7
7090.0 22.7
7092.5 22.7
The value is -0.8 angstrom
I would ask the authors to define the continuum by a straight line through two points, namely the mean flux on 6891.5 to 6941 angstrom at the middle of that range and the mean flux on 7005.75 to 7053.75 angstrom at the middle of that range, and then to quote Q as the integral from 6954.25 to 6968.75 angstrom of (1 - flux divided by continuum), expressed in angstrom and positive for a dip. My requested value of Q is -0.5 angstrom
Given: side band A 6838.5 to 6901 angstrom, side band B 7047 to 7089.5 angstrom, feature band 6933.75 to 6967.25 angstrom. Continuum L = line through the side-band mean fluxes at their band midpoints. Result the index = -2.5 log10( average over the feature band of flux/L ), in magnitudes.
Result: -0.05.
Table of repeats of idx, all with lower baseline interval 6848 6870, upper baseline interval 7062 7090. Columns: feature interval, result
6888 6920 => 0.3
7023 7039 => -0.4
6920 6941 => -0.6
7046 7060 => -0.1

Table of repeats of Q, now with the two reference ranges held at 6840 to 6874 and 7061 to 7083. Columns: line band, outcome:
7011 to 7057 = -0.6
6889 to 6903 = 0.3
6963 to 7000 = -0.7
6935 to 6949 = -0.6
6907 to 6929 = 0.1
